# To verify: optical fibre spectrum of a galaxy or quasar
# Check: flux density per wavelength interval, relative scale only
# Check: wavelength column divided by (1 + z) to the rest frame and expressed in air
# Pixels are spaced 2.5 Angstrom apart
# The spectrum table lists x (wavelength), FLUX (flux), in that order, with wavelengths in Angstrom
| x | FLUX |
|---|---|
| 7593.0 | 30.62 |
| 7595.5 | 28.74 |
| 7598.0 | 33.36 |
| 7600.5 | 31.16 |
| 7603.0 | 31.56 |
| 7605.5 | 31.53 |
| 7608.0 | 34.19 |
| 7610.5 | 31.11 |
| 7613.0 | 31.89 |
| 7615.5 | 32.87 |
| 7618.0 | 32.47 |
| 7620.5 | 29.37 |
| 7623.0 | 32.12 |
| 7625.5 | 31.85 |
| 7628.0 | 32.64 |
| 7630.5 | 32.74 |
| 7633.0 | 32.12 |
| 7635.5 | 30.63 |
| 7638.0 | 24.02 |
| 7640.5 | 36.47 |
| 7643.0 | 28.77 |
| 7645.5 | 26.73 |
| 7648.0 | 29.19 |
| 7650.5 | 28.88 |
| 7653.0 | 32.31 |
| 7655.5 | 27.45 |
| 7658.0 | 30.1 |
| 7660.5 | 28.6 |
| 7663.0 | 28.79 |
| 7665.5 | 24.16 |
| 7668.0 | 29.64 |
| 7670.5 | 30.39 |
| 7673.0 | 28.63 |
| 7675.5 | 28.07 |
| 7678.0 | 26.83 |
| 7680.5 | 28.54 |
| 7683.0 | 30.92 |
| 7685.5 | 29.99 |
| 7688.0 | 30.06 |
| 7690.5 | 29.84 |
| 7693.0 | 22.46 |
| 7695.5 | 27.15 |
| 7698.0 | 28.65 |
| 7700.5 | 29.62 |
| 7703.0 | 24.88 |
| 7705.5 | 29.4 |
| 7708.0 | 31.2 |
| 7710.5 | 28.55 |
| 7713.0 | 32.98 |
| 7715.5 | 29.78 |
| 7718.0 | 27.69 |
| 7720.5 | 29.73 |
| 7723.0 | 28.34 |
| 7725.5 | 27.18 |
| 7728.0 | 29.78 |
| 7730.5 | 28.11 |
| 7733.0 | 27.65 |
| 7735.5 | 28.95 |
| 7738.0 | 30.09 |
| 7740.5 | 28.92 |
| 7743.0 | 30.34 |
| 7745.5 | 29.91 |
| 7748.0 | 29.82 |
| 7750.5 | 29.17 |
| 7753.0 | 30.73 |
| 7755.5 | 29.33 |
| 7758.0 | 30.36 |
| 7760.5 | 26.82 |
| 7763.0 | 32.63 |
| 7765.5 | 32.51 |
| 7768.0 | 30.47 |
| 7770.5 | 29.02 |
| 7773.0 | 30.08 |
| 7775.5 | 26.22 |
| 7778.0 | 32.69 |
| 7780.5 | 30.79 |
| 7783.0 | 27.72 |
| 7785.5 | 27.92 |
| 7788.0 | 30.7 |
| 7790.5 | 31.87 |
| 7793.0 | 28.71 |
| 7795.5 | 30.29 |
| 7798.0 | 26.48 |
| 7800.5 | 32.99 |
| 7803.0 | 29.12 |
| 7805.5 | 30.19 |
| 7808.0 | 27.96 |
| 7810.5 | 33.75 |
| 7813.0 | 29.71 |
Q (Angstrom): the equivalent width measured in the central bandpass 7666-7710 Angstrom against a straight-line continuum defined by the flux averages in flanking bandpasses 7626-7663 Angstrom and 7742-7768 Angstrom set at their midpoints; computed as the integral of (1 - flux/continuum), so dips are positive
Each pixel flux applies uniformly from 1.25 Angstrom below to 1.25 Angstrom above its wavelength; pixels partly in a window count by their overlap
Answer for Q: 2.3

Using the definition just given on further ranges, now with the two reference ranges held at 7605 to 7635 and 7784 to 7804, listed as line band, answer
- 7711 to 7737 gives 1.4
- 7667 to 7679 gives 1.0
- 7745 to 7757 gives 0.2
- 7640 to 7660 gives 1.2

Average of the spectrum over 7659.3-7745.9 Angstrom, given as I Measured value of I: 28.7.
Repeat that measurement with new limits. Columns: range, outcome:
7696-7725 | 29.1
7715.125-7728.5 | 28.6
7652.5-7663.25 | 29.3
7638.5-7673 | 29.2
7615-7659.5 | 30.5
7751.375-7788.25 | 29.8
